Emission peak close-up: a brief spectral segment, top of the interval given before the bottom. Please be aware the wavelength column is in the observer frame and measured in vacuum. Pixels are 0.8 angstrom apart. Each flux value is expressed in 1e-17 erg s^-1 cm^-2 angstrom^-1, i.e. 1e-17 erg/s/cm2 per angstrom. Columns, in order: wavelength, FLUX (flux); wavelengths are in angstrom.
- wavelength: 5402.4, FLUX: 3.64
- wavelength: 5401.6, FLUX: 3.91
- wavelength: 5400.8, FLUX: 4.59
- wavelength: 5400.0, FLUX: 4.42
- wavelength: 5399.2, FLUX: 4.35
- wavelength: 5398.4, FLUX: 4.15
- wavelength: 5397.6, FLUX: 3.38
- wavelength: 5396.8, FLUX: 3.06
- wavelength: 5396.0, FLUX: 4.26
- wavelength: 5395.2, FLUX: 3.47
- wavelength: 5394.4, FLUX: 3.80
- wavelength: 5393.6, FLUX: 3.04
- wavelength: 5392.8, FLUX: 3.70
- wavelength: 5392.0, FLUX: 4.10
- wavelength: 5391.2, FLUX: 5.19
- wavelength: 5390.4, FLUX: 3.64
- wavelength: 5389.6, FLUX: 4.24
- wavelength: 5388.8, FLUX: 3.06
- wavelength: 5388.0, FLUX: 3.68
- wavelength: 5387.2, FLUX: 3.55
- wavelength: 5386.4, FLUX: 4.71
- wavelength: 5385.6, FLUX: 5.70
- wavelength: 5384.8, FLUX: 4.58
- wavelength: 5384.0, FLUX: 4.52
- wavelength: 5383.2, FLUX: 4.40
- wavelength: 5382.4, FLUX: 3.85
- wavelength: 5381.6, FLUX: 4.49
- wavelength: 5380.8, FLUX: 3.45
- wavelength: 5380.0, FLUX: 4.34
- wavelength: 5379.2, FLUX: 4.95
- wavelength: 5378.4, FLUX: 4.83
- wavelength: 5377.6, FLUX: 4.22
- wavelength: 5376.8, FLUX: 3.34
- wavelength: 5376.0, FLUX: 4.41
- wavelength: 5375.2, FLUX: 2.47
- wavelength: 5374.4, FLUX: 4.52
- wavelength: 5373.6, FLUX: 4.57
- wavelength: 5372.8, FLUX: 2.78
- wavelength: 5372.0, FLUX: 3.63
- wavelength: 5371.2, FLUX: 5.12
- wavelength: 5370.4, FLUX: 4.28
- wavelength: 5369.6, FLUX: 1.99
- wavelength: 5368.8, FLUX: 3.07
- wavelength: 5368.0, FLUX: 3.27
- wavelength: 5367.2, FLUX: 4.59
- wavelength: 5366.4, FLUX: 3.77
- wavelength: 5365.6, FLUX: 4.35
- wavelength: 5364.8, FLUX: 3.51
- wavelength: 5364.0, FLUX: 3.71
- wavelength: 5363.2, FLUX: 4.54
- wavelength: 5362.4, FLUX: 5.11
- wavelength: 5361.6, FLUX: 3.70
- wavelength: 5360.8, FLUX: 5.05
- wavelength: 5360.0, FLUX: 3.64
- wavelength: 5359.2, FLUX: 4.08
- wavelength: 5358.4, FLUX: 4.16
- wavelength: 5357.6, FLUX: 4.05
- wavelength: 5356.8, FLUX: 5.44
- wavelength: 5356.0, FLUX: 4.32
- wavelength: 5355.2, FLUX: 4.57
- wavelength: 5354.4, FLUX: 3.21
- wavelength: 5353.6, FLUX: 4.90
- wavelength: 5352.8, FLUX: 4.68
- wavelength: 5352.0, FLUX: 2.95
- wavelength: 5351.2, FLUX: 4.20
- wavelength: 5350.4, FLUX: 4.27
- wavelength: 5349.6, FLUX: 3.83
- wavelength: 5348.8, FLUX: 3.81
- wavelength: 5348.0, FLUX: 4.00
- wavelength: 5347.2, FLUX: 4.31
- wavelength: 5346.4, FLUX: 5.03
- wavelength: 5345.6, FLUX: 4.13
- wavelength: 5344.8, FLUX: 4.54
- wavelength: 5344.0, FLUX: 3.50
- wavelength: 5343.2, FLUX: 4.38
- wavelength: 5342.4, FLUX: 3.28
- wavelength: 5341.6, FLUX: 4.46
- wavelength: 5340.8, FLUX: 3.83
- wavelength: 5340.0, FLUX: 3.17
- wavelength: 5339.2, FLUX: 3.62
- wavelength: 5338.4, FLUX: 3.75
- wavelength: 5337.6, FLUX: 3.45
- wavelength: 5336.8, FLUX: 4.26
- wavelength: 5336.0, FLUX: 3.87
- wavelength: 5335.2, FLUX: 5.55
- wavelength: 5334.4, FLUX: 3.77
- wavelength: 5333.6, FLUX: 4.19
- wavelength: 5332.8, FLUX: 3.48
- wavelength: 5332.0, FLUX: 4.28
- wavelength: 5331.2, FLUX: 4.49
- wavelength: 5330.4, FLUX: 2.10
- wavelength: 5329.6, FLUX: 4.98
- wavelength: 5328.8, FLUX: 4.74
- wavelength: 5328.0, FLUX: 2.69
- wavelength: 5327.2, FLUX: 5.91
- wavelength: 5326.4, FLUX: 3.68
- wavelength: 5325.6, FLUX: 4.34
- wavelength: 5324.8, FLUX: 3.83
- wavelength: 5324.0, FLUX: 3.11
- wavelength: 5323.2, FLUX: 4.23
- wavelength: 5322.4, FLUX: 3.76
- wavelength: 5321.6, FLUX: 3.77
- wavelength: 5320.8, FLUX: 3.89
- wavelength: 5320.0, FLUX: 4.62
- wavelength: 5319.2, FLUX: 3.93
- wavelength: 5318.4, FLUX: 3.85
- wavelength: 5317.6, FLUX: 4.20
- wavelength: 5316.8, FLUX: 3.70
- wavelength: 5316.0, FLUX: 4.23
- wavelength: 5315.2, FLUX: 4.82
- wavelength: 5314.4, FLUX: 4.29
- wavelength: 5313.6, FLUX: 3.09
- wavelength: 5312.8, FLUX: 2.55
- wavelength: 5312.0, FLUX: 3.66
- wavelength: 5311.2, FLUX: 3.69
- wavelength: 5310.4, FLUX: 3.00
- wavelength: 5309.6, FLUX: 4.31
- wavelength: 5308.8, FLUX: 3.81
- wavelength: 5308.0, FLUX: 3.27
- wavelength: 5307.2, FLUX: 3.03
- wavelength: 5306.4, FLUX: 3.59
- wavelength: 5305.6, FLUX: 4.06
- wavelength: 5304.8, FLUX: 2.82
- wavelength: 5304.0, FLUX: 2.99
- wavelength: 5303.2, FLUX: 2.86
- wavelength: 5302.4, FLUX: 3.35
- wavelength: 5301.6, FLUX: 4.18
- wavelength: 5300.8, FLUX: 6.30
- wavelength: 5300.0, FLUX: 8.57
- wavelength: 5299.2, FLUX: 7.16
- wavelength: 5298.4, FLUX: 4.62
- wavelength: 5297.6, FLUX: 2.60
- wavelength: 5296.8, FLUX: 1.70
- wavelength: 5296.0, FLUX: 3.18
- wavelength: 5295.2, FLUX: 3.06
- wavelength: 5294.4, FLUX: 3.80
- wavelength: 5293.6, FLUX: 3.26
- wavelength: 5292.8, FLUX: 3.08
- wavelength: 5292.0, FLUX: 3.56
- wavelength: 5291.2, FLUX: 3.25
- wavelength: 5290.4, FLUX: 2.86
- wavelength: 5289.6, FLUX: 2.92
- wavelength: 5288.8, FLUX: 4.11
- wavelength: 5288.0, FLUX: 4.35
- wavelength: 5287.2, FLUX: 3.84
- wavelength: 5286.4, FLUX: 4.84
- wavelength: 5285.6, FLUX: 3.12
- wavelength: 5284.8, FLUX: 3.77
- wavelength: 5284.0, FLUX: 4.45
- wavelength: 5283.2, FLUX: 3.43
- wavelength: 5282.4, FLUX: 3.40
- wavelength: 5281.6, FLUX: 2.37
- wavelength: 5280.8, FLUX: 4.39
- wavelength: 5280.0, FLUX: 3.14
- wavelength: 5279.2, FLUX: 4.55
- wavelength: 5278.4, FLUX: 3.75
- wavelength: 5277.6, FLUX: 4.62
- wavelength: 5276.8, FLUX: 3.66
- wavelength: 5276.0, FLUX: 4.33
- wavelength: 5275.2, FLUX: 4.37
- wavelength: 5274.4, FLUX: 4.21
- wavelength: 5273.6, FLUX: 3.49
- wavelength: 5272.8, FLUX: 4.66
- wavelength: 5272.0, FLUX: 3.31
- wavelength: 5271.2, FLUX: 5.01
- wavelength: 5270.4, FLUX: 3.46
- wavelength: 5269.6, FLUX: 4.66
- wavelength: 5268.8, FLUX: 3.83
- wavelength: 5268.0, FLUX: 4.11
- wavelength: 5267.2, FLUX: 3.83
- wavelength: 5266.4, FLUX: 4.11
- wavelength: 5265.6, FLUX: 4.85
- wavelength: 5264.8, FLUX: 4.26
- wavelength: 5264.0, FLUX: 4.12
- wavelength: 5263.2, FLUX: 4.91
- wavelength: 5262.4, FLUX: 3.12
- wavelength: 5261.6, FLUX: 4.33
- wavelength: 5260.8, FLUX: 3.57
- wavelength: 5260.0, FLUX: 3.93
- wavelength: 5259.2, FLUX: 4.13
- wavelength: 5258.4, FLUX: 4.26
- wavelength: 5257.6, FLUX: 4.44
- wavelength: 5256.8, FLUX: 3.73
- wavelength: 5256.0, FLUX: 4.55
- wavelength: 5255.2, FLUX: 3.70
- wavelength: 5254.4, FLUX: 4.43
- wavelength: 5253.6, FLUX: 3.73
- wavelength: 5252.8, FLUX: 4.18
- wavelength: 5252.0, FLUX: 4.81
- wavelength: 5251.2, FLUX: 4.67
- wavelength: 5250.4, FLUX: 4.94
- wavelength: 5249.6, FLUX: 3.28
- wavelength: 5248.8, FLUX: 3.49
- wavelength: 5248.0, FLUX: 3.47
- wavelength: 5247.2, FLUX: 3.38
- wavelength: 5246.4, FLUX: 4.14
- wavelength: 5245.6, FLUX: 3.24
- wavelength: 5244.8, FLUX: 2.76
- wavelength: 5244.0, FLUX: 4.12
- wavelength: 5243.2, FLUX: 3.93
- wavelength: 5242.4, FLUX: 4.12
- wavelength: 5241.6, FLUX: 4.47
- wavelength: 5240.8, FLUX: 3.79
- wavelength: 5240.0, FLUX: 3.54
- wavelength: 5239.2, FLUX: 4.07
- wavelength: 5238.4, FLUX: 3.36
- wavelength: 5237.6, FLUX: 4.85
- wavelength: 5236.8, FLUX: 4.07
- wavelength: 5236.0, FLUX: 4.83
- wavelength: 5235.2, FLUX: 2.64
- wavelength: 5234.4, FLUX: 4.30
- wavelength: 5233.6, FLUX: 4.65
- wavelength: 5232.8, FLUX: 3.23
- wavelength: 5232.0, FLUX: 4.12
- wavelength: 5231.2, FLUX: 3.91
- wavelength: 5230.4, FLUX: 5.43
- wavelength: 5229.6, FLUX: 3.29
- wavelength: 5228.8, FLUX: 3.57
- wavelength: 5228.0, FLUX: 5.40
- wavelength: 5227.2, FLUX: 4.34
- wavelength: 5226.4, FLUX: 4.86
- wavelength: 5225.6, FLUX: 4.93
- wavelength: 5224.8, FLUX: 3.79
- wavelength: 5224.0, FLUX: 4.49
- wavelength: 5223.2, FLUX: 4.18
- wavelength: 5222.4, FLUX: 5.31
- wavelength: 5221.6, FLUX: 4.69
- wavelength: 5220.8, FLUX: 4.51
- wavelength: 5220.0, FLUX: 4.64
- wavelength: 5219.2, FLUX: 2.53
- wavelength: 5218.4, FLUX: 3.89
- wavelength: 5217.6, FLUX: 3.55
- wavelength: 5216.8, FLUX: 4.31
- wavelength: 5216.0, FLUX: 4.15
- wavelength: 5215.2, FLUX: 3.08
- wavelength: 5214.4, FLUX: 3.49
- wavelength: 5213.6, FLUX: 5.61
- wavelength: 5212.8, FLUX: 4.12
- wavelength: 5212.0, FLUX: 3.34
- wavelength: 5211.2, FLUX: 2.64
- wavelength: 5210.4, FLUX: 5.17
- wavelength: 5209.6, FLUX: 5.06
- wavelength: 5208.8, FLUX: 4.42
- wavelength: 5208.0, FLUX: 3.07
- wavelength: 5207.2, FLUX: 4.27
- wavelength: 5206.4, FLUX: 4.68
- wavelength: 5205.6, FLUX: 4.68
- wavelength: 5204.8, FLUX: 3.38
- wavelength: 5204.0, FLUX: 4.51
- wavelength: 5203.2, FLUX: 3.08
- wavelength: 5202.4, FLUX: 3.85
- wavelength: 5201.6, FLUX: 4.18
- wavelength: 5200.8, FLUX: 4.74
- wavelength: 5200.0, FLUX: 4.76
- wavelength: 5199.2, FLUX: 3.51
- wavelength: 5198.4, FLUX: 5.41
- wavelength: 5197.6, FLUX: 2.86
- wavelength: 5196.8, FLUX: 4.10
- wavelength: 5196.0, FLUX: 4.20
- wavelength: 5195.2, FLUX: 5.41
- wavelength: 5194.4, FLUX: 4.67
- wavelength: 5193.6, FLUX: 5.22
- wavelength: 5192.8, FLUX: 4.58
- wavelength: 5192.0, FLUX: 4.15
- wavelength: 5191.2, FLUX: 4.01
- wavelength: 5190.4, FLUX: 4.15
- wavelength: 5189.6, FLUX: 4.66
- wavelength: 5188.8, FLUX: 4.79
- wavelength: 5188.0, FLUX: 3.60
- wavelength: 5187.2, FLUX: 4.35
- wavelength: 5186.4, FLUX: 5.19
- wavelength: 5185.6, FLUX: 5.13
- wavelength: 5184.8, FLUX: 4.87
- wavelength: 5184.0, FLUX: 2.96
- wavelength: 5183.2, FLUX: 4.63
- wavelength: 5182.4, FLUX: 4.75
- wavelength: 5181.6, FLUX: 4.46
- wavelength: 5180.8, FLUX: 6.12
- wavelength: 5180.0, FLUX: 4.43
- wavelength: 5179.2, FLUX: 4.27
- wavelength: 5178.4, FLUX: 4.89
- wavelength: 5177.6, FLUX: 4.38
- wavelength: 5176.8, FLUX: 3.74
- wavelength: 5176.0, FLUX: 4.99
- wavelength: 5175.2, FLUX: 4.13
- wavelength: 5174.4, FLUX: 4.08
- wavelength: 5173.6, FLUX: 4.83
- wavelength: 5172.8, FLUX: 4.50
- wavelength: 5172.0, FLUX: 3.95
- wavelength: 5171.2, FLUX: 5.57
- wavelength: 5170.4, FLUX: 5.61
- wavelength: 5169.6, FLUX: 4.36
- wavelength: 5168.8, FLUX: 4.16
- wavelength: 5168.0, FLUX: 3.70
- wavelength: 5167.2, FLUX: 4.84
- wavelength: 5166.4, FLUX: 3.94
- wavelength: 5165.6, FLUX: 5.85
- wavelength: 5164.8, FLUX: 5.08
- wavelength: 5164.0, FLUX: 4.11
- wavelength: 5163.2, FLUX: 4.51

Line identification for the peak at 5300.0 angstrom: H-gamma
